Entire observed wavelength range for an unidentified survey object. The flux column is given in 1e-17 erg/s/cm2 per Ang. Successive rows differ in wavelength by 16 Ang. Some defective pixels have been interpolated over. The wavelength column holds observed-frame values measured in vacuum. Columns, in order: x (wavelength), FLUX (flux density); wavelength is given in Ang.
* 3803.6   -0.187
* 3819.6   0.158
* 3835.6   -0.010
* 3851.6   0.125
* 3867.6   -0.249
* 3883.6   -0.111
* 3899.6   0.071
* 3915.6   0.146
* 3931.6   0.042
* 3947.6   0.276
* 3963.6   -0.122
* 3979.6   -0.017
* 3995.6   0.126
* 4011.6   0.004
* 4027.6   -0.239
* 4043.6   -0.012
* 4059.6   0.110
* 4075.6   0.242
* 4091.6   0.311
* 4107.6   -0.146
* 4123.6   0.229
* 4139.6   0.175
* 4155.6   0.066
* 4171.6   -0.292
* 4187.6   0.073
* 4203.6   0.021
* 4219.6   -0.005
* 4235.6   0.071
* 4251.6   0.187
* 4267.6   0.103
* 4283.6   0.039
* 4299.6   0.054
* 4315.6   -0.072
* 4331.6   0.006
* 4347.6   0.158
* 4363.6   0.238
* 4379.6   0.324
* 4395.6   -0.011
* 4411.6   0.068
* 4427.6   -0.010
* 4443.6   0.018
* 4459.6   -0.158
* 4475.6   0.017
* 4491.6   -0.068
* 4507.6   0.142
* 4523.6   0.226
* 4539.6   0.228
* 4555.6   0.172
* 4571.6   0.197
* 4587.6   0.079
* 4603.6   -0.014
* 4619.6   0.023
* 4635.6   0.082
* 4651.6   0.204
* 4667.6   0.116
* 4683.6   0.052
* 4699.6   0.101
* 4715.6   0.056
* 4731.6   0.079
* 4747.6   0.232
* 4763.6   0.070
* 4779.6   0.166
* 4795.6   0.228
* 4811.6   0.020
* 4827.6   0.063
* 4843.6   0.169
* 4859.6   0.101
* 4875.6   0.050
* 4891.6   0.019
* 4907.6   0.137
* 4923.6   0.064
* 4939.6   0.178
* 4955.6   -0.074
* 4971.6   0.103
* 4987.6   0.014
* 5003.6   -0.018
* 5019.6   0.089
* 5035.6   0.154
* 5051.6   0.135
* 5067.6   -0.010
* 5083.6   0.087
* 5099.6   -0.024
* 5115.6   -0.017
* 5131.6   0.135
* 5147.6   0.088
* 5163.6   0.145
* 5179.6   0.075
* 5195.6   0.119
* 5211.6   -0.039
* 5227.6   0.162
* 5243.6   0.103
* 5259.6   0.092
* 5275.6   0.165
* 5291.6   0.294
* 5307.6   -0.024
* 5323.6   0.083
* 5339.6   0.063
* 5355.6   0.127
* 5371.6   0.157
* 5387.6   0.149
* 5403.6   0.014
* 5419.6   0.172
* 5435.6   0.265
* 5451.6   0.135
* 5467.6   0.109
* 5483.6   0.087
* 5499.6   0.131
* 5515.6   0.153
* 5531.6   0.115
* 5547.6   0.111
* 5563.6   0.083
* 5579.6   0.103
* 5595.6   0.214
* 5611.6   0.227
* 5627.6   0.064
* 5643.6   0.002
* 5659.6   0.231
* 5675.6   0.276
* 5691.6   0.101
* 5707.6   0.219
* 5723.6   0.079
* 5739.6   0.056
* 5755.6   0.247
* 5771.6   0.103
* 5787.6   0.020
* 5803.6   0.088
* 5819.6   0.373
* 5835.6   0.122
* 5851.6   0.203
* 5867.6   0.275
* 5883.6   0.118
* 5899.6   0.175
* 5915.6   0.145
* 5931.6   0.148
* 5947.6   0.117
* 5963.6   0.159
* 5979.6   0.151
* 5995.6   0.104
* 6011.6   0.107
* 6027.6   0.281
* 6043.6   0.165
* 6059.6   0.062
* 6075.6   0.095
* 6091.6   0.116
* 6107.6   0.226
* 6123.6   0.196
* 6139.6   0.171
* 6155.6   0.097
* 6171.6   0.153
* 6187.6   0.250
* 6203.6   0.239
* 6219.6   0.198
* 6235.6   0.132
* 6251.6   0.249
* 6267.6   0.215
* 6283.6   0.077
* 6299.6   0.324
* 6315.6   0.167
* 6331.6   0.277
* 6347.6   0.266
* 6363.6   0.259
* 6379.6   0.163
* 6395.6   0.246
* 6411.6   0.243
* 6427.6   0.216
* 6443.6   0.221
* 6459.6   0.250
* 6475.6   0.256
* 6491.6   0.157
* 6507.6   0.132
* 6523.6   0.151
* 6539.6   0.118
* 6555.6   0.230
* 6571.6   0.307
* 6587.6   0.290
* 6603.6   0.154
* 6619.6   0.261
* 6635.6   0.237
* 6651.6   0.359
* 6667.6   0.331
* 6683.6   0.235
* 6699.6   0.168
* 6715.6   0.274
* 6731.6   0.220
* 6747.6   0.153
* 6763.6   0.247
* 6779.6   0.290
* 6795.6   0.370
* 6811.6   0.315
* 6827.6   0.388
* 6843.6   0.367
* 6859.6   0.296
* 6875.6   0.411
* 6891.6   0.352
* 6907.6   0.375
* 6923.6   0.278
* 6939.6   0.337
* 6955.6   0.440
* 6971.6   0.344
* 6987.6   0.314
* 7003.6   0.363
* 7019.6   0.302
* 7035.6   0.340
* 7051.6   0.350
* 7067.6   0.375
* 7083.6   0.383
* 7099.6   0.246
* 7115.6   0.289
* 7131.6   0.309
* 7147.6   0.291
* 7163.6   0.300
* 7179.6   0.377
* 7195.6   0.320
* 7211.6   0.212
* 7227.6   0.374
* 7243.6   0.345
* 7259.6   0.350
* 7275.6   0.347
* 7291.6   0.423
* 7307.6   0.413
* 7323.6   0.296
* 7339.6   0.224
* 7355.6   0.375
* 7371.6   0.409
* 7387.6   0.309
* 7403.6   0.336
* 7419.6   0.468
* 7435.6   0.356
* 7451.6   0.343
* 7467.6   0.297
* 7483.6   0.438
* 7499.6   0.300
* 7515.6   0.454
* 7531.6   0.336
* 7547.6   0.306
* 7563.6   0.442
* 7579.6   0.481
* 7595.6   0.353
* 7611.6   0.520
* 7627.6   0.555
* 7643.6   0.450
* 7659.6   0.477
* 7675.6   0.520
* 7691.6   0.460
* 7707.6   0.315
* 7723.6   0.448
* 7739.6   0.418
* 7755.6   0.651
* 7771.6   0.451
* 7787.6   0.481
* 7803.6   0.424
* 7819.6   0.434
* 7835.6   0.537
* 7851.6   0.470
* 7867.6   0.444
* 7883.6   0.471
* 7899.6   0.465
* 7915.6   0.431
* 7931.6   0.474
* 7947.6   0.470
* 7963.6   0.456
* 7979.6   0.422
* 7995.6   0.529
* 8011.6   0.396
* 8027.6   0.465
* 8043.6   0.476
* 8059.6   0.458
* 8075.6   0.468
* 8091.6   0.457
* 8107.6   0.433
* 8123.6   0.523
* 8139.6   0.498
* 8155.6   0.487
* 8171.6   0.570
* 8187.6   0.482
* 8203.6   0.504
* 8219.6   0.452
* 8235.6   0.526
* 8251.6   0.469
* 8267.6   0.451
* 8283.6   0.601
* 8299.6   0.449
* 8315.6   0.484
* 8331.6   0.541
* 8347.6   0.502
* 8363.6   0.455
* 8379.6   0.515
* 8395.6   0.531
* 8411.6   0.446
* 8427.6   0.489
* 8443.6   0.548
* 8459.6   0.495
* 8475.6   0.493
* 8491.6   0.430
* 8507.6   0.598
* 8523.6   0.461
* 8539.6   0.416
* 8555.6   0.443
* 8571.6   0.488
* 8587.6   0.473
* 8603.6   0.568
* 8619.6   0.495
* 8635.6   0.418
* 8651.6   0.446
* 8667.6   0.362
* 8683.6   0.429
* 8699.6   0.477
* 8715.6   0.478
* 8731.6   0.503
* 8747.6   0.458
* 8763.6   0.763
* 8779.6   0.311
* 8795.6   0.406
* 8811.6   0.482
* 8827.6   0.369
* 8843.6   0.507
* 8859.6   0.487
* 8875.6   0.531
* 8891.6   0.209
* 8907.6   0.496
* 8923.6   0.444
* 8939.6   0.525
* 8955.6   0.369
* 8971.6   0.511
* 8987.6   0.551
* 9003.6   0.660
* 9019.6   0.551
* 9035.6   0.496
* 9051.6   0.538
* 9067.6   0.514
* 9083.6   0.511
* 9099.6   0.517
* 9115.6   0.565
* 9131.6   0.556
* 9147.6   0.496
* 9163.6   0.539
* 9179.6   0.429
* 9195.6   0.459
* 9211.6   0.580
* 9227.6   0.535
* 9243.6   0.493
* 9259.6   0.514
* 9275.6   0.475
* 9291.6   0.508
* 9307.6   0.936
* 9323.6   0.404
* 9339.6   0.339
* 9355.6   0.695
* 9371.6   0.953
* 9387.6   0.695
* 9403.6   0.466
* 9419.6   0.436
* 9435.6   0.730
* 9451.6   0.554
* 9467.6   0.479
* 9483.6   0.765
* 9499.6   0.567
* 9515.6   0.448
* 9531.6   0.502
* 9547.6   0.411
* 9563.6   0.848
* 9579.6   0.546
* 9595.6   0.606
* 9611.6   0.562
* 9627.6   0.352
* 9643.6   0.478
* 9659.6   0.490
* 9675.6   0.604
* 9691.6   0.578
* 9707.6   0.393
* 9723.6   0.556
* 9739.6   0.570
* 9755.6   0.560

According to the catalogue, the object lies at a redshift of 0.701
